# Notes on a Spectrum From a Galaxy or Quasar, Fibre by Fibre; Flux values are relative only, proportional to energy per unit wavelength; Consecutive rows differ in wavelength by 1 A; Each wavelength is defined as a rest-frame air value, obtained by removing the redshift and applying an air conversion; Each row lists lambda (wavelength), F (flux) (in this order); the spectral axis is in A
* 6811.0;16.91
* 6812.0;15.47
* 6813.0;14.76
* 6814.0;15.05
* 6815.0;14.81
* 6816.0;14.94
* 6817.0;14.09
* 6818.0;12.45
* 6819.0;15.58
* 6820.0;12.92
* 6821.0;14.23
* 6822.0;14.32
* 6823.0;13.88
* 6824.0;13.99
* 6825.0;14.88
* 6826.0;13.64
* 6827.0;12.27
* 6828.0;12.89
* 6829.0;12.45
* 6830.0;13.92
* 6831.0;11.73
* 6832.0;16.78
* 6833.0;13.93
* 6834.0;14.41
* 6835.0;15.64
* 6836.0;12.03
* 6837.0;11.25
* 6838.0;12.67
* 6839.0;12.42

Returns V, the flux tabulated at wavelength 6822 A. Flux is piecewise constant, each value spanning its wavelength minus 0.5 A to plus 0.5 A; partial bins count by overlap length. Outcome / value 14.32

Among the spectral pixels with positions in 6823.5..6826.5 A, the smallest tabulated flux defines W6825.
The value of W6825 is 13.64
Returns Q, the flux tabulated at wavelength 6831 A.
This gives 11.73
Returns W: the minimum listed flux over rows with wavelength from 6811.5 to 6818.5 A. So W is 12.45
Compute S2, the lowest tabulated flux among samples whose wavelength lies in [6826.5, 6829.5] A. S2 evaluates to 12.27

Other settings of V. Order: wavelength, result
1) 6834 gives 14.41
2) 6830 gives 13.92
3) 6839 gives 12.42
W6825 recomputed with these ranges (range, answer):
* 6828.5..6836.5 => 11.73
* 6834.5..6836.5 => 12.03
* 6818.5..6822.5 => 12.92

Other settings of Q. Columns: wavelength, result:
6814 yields 15.05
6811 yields 16.91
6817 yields 14.09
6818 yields 12.45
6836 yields 12.03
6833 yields 13.93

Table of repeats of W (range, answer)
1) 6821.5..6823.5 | 13.88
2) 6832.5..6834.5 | 13.93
